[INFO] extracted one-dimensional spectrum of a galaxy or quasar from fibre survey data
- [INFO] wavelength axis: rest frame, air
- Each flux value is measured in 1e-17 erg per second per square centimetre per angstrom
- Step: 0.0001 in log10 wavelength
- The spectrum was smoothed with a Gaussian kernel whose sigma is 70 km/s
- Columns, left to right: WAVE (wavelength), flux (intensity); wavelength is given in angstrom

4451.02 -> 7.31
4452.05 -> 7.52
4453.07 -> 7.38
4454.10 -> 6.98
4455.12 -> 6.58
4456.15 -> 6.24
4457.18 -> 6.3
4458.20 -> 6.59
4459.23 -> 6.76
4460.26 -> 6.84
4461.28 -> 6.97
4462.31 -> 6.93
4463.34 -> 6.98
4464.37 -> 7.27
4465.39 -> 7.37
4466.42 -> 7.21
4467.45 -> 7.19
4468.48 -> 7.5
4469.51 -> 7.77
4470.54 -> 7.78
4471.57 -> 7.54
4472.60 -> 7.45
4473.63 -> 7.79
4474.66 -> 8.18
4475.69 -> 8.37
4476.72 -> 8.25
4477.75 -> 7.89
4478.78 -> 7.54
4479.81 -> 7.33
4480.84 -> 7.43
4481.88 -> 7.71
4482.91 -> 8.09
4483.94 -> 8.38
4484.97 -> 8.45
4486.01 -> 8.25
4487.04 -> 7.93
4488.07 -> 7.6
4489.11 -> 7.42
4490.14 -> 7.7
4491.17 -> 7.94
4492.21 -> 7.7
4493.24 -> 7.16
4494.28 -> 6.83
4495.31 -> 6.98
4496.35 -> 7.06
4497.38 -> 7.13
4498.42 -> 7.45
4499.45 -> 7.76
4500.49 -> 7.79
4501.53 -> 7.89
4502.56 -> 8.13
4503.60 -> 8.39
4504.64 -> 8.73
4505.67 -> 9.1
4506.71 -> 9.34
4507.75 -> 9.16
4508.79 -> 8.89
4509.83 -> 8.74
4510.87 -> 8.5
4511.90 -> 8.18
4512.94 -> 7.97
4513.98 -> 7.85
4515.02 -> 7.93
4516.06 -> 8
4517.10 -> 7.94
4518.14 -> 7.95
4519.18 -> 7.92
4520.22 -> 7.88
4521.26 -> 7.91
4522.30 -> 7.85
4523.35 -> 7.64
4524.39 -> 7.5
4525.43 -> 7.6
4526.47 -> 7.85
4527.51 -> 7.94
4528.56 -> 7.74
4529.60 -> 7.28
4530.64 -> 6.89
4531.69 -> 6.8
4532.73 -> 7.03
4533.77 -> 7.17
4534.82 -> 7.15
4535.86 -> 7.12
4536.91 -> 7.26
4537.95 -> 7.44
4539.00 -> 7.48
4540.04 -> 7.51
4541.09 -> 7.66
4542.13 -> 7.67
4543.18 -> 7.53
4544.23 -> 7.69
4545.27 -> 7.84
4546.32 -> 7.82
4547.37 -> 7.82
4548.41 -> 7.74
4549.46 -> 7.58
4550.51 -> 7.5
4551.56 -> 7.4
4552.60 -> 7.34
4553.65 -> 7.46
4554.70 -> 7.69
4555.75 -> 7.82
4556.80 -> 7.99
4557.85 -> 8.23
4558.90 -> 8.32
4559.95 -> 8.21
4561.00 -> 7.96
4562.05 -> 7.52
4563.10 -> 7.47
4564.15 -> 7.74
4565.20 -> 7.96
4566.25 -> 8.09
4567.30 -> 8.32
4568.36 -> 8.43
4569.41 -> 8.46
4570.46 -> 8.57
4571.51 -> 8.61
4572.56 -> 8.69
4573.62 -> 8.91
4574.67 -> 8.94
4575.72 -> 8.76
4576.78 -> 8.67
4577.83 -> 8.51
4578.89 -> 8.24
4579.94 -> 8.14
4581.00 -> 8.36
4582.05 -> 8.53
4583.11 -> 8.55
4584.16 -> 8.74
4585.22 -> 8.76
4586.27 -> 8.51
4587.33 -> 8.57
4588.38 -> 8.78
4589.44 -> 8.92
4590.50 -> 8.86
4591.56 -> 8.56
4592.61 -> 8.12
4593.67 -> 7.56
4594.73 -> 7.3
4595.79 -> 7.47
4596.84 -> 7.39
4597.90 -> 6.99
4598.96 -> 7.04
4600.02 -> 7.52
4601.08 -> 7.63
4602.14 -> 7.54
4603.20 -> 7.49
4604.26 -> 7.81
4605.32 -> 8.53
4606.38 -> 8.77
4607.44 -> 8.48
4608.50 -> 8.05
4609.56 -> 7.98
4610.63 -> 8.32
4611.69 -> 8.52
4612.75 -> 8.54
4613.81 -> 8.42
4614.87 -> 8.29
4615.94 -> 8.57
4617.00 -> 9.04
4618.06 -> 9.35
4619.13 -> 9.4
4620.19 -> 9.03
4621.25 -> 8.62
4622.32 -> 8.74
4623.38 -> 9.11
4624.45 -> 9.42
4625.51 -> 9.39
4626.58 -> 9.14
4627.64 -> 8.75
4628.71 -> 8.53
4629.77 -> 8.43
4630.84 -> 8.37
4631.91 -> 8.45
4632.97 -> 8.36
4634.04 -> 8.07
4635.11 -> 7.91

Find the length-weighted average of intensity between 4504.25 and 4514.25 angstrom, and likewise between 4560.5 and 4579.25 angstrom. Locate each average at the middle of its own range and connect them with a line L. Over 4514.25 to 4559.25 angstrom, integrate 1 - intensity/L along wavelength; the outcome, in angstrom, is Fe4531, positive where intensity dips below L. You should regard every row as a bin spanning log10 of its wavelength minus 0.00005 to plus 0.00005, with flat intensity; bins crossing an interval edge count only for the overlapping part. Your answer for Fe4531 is 4.7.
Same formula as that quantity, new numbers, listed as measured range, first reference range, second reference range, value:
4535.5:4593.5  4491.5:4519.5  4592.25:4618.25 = -0.6 angstrom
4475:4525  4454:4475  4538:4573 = -3.5 angstrom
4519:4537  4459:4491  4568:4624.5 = 1.1 angstrom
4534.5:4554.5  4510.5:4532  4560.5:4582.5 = 1.2 angstrom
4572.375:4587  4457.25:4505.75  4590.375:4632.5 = -0.8 angstrom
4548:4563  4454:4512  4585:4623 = 0.5 angstrom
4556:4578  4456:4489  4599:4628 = -0.3 angstrom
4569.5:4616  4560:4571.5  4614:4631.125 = 1.1 angstrom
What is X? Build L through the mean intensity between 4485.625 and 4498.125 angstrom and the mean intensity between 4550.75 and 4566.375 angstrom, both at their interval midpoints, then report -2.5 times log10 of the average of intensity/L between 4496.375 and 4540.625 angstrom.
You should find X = -0.03 mag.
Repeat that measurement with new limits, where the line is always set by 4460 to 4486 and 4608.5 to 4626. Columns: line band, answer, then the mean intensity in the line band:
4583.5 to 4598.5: 0.049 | 8.18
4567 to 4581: -0.015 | 8.55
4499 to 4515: -0.069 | 8.41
